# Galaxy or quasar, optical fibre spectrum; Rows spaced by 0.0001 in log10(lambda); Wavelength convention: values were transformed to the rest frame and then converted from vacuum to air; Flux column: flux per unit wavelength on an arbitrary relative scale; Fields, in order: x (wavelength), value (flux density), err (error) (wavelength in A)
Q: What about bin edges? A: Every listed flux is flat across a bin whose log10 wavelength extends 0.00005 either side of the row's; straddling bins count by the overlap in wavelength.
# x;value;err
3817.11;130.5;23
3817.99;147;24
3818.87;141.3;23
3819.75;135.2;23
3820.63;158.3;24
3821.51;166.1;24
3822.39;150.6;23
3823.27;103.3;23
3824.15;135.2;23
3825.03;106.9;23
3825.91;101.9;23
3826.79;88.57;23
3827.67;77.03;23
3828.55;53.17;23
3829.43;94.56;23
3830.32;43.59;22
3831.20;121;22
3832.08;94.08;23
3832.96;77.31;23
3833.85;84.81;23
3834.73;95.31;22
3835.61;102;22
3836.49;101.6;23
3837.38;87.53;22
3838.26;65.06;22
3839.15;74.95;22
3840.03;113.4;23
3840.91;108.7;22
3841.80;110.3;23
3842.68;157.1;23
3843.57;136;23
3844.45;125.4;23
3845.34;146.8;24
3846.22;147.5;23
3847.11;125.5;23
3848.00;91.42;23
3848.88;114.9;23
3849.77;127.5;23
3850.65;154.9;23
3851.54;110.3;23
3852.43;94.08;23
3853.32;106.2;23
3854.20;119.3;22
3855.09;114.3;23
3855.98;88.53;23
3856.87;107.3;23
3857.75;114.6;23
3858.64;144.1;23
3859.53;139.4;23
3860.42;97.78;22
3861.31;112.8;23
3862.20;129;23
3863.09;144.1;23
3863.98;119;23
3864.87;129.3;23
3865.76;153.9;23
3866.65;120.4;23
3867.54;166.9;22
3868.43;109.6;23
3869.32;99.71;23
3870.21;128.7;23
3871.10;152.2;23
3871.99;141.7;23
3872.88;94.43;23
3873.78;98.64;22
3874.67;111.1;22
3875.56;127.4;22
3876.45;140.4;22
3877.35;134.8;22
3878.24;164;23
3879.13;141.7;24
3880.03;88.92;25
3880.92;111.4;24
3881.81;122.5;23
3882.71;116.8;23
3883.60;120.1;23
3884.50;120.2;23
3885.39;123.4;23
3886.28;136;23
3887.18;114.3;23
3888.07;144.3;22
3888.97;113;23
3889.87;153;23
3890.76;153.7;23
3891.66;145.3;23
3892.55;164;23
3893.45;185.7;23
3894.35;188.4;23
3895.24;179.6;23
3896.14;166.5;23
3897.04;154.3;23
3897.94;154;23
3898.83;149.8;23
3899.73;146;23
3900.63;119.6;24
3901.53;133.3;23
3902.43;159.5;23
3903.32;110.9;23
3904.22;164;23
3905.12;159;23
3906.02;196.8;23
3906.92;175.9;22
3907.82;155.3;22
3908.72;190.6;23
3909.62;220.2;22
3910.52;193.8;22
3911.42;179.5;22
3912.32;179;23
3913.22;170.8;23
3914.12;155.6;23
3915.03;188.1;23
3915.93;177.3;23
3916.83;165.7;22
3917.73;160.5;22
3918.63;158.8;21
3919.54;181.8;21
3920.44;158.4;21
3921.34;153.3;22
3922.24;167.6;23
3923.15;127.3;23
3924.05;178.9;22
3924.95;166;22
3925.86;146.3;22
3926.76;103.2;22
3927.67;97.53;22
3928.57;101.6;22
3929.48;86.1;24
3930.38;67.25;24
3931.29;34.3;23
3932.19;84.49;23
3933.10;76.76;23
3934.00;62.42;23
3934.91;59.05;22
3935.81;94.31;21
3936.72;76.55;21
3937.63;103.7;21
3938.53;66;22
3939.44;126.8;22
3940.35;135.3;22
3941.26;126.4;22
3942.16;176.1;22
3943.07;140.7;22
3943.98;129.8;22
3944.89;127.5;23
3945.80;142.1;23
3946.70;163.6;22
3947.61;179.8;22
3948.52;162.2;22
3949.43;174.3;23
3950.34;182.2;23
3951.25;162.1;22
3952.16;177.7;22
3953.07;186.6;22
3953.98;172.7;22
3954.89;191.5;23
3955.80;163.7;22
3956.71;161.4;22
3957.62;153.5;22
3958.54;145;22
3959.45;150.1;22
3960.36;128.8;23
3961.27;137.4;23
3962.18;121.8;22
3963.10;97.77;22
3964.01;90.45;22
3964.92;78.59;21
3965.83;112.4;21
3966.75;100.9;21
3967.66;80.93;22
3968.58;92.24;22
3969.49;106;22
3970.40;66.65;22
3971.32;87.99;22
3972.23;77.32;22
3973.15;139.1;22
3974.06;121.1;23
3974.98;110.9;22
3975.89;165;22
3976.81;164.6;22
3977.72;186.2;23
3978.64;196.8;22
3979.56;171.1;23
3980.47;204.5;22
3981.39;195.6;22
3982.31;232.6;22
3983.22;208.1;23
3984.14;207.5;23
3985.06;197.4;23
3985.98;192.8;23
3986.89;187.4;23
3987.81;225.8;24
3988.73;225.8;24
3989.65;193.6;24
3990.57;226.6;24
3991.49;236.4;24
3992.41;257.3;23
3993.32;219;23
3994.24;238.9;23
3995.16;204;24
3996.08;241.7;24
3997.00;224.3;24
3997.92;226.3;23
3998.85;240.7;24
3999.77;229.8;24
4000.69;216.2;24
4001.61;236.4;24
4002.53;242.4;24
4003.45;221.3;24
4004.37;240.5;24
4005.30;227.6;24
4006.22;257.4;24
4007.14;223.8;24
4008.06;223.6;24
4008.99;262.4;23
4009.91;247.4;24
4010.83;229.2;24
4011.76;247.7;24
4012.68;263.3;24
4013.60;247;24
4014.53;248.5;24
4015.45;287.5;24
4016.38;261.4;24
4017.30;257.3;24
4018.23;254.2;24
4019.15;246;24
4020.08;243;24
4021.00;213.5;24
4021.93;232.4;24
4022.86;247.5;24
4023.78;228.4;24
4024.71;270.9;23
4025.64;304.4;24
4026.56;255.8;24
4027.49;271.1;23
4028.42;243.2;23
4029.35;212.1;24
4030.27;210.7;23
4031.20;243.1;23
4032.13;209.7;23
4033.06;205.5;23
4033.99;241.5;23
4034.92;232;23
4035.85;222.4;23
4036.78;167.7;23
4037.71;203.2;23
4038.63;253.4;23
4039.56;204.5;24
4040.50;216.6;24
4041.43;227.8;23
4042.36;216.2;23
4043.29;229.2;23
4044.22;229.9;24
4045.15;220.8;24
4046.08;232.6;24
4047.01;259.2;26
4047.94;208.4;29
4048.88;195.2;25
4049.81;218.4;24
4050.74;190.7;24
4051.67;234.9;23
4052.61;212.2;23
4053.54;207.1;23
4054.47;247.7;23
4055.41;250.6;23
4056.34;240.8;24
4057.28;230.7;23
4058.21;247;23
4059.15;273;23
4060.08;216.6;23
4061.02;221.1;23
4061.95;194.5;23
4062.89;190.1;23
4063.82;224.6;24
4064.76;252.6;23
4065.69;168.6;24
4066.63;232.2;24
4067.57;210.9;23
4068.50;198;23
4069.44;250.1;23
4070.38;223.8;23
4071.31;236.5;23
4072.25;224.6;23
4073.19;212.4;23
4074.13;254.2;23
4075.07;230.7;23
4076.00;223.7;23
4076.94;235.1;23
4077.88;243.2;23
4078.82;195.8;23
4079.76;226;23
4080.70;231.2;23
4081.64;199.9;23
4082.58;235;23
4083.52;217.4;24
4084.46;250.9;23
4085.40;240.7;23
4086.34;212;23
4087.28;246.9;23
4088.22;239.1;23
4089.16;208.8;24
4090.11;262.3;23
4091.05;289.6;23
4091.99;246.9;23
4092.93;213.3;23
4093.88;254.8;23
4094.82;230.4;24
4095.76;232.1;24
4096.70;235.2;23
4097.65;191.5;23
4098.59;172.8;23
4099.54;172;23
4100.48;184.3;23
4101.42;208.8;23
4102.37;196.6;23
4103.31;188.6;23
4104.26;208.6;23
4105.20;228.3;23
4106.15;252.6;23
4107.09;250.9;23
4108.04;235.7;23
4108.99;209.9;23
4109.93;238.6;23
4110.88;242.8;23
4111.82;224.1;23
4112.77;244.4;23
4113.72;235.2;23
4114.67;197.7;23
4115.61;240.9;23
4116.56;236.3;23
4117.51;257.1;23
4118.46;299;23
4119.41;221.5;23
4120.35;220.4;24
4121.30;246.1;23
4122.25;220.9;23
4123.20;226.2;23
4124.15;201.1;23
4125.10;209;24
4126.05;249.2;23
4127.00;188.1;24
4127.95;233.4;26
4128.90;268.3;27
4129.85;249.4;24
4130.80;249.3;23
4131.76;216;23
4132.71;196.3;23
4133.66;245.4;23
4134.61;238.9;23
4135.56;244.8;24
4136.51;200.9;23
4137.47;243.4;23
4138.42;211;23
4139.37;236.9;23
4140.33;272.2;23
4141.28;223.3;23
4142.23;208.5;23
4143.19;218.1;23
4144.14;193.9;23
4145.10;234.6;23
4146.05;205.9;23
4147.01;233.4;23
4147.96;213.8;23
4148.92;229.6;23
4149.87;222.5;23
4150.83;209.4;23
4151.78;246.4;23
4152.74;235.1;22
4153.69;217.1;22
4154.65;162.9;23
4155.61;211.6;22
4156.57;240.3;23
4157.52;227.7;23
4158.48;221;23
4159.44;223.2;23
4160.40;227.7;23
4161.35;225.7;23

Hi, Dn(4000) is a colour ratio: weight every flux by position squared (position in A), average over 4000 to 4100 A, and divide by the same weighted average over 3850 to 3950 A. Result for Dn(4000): 1.8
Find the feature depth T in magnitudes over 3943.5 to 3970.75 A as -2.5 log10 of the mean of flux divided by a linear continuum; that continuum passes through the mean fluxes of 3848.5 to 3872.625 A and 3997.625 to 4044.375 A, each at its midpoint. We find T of 0.35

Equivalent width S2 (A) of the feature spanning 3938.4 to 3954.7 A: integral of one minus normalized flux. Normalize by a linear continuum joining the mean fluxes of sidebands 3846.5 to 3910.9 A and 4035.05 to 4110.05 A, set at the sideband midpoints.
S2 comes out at 1.3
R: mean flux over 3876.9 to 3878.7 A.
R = 150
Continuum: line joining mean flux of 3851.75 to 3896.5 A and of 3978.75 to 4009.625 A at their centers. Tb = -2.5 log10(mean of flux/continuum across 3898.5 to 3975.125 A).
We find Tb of 0.269 mag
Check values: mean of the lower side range 130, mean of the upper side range 222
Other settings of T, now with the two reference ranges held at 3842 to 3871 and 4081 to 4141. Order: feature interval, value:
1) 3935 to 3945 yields 0.34 mag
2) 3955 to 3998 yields 0.06 mag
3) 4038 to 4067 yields -0.10 mag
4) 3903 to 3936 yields 0.05 mag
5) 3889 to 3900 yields -0.15 mag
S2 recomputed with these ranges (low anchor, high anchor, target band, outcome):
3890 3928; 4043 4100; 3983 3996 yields -1.6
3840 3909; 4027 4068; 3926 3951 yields 7.9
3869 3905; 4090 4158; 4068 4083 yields -1.3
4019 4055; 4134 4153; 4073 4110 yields 0.3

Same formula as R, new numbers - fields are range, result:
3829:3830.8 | 69.9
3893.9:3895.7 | 184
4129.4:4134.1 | 231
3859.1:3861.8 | 117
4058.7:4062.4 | 227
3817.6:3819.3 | 144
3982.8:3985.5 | 204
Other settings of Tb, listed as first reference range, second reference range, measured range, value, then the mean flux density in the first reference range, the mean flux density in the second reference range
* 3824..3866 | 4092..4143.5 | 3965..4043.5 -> -0.176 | 110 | 227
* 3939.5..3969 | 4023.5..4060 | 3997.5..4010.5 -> -0.222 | 142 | 230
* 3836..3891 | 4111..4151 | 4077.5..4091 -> -0.101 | 122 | 229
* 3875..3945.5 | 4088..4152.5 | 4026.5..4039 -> -0.184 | 139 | 227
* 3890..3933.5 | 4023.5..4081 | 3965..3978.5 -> 0.499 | 151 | 227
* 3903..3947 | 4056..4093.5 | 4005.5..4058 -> -0.164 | 138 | 229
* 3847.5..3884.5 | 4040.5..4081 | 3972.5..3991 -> -0.017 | 122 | 225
